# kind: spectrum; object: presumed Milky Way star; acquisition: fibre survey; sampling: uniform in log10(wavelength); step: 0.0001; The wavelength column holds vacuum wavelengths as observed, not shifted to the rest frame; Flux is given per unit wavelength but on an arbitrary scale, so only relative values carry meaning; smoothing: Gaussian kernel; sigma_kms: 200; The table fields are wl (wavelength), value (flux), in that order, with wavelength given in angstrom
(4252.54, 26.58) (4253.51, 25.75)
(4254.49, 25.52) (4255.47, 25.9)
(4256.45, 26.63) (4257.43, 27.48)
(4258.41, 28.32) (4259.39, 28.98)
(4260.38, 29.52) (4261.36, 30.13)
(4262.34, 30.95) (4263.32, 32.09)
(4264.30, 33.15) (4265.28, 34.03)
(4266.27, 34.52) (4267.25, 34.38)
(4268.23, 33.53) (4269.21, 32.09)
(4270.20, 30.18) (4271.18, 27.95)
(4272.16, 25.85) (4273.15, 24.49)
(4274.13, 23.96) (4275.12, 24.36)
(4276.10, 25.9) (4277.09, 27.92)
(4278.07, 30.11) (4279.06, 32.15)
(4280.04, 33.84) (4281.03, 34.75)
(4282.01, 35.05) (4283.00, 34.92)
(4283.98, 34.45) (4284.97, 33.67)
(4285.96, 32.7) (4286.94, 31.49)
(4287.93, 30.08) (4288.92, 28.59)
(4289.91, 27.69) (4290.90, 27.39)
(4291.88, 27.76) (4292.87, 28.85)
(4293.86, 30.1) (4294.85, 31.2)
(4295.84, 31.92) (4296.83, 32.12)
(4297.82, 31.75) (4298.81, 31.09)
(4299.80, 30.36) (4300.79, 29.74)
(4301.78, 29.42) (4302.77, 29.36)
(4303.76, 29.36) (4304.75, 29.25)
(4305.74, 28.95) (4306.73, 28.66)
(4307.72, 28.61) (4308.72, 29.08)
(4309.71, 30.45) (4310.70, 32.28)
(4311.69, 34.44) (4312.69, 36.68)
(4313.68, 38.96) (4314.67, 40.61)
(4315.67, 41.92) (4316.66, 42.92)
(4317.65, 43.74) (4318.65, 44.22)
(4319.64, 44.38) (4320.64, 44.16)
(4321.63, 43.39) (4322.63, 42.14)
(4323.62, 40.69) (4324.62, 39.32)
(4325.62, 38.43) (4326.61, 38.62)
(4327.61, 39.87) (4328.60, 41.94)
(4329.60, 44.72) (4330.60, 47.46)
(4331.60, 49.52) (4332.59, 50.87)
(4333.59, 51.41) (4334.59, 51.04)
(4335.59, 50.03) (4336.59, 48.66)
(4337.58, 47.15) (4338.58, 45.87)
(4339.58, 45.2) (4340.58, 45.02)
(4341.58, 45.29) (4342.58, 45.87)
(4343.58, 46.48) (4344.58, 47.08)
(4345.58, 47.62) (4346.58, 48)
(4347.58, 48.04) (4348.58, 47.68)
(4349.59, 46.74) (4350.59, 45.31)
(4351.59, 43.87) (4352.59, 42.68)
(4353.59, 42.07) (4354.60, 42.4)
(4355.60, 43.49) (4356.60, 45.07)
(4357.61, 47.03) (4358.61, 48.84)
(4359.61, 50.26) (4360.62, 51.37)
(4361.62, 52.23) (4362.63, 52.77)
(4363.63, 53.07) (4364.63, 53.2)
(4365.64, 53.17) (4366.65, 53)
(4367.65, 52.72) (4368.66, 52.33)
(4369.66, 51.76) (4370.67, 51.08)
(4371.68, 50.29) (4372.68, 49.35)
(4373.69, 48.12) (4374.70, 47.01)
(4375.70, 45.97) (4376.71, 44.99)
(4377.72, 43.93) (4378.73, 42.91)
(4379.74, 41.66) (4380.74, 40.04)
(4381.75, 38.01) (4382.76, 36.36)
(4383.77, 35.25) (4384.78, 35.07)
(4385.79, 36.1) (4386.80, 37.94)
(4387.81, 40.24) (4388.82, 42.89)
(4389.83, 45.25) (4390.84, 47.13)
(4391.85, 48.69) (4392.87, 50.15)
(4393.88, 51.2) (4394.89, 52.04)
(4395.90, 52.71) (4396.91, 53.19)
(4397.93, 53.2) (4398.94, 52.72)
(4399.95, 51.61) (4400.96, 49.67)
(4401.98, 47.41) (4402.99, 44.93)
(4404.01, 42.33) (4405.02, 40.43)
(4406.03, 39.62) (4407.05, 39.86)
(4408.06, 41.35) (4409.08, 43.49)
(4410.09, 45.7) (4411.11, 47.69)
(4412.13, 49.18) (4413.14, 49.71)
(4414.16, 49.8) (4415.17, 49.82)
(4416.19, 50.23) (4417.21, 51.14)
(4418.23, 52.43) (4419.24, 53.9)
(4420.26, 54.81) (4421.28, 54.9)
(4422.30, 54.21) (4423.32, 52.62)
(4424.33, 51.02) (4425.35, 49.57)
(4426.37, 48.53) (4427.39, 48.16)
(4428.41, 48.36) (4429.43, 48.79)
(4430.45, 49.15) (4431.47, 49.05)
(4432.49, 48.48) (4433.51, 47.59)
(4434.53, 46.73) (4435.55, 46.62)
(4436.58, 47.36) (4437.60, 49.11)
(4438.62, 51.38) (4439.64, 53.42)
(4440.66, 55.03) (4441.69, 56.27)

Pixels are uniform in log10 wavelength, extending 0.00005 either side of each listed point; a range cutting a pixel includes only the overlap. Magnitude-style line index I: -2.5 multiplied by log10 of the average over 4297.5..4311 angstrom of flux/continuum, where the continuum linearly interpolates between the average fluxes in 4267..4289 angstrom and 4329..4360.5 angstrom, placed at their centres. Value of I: 0.23 mag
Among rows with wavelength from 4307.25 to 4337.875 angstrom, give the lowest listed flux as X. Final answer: 28.61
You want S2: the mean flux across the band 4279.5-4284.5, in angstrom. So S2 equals 34.6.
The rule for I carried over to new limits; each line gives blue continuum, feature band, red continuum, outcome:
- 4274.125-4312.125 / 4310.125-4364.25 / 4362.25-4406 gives -0.17 mag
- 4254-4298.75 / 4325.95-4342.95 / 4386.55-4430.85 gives -0.21 mag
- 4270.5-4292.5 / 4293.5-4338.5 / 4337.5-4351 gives 0.03 mag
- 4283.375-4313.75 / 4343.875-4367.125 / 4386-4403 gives -0.17 mag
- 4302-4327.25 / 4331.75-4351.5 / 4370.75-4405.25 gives -0.19 mag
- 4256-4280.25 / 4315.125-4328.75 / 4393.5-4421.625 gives -0.13 mag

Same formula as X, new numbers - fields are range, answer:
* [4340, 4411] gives 35.07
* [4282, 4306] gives 27.39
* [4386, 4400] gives 37.94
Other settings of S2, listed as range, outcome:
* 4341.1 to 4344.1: 45.9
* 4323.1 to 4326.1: 39.5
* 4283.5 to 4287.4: 33.1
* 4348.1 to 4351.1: 46.5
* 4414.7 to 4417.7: 50.3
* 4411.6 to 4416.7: 49.7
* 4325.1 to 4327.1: 38.6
